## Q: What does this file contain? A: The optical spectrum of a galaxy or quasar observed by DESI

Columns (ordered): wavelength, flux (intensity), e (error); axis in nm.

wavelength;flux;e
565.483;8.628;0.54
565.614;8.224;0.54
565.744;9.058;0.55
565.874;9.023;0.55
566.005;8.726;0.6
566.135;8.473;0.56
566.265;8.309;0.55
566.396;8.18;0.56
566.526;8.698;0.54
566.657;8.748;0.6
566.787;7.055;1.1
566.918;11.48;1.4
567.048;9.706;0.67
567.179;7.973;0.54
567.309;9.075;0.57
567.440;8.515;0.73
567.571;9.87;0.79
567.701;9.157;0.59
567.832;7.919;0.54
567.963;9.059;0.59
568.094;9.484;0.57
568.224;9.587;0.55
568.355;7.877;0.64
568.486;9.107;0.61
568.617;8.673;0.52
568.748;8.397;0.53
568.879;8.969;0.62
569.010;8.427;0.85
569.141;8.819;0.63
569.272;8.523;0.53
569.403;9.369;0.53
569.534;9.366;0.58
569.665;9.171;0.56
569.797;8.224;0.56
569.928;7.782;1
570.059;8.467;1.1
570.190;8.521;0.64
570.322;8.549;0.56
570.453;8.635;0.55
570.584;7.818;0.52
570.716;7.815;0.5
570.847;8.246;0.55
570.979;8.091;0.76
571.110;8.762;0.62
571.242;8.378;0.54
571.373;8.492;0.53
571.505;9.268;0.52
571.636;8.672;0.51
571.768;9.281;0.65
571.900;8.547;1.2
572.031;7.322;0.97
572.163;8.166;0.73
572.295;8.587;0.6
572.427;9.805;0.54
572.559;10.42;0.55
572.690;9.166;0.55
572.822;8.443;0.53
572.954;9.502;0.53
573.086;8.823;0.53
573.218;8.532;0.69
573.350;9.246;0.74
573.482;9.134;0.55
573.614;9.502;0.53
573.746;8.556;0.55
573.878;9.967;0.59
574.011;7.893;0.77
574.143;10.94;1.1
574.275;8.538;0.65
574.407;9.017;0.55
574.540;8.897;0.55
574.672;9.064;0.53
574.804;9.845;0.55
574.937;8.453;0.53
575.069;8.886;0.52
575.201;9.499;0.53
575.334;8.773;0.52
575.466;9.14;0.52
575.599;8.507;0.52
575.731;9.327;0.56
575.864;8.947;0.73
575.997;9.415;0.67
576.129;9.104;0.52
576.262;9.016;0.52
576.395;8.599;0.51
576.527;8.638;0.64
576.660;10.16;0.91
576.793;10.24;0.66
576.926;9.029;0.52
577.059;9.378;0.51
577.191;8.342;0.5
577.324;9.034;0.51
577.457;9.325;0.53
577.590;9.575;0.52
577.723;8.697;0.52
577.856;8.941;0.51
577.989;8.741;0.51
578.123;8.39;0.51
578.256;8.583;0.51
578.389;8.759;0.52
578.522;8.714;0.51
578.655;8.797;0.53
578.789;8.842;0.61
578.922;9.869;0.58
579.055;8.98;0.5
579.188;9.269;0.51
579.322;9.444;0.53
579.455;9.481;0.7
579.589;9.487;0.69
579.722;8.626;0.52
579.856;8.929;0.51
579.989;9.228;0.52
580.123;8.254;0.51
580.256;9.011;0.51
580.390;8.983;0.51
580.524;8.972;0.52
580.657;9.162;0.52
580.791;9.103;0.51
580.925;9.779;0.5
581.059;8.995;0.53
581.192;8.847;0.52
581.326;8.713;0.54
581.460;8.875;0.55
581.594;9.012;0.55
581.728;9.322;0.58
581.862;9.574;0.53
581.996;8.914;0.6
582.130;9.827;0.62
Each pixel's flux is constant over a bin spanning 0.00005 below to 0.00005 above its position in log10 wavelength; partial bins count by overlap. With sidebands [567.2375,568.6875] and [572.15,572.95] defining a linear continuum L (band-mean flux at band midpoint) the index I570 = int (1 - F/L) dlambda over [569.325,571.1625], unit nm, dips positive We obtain 0.12 nm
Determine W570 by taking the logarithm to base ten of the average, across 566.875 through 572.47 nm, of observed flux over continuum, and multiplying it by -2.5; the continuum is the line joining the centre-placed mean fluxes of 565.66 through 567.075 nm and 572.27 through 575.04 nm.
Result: 0.031 mag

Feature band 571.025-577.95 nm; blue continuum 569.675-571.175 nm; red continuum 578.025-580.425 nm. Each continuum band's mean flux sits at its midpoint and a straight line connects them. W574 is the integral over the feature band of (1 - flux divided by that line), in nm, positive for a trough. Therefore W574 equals -0.339 nm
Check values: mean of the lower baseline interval 8.3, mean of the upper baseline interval 8.98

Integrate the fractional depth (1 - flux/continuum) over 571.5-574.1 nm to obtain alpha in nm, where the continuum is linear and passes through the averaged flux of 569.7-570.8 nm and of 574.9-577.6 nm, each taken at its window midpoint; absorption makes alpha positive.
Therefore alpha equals -0.10 nm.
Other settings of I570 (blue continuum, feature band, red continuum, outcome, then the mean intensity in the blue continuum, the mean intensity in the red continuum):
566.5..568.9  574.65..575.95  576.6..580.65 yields 0.00 nm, 8.92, 9.07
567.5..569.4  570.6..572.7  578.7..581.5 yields 0.06 nm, 8.86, 9.09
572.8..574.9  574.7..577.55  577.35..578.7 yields -0.05 nm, 9.12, 8.86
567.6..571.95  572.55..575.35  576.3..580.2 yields -0.09 nm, 8.66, 9.05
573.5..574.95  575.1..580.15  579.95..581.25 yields 0.02 nm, 9.17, 9.03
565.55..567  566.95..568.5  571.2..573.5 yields -0.04 nm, 8.74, 8.88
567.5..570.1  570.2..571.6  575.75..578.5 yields 0.07 nm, 8.82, 9.04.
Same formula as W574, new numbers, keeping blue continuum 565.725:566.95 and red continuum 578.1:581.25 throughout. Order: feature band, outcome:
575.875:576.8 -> -0.03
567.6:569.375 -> -0.01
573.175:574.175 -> -0.03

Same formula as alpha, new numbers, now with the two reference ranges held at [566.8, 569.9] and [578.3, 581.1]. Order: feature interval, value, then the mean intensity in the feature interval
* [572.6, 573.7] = -0.01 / 9.07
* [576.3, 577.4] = -0.02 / 9.18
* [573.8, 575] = -0.02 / 9.17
